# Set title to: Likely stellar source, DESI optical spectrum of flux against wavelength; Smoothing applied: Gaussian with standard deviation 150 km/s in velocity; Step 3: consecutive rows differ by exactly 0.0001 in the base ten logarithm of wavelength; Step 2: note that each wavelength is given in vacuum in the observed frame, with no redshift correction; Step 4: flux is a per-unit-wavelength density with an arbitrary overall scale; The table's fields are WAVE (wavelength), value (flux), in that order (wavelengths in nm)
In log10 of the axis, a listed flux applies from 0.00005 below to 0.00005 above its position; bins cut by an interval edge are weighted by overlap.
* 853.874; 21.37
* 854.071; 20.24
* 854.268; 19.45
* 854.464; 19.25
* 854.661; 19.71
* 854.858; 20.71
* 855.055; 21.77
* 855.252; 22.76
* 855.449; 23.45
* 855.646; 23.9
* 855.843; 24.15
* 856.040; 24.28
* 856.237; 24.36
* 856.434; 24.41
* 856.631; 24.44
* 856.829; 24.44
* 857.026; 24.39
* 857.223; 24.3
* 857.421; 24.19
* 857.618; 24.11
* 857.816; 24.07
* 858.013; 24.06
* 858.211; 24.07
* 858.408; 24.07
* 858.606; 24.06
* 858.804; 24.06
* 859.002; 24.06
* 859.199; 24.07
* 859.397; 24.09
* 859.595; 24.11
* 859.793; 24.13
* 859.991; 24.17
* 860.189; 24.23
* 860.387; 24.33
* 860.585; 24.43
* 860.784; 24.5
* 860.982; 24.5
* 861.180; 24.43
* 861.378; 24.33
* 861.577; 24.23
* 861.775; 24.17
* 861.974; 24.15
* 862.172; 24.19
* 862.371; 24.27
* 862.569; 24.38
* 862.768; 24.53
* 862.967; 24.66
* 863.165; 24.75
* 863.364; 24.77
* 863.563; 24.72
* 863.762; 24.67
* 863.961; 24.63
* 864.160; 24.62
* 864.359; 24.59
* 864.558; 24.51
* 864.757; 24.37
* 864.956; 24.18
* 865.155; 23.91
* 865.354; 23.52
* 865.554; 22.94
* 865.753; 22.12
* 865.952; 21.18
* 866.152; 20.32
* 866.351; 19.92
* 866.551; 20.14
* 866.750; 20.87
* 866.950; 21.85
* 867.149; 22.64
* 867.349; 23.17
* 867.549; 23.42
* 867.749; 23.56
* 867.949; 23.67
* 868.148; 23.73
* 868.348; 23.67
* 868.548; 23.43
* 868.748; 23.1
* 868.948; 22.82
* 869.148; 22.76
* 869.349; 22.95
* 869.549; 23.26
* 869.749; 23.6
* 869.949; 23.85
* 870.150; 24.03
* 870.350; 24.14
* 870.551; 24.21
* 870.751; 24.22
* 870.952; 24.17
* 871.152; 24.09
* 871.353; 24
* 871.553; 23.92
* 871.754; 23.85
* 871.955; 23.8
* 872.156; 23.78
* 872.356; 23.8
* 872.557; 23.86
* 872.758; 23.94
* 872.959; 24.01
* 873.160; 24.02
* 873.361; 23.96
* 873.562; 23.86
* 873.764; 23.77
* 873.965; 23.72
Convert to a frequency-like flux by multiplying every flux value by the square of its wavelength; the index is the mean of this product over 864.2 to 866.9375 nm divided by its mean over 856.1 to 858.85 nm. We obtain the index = 0.9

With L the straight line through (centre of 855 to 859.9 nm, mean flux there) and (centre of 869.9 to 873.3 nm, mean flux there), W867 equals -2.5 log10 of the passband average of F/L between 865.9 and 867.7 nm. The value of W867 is 0.12 mag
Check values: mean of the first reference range 24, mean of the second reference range 24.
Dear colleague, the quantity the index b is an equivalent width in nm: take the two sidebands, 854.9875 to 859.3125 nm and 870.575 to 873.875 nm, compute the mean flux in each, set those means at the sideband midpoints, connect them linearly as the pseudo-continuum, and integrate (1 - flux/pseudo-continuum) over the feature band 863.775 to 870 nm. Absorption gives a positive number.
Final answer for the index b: 0.244 nm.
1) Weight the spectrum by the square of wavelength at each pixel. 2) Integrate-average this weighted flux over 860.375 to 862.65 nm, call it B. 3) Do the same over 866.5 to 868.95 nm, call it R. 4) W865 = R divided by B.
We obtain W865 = 0.95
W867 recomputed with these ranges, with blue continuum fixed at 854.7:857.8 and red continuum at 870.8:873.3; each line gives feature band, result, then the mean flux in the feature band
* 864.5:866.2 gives 0.035 mag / 23.1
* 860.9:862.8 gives -0.025 mag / 24.3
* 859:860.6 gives -0.022 mag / 24.2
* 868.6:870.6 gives 0.021 mag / 23.4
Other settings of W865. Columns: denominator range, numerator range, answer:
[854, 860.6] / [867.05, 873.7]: 1.04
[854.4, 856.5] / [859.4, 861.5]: 1.09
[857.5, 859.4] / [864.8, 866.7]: 0.93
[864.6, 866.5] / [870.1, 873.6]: 1.08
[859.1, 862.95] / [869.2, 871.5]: 1.00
